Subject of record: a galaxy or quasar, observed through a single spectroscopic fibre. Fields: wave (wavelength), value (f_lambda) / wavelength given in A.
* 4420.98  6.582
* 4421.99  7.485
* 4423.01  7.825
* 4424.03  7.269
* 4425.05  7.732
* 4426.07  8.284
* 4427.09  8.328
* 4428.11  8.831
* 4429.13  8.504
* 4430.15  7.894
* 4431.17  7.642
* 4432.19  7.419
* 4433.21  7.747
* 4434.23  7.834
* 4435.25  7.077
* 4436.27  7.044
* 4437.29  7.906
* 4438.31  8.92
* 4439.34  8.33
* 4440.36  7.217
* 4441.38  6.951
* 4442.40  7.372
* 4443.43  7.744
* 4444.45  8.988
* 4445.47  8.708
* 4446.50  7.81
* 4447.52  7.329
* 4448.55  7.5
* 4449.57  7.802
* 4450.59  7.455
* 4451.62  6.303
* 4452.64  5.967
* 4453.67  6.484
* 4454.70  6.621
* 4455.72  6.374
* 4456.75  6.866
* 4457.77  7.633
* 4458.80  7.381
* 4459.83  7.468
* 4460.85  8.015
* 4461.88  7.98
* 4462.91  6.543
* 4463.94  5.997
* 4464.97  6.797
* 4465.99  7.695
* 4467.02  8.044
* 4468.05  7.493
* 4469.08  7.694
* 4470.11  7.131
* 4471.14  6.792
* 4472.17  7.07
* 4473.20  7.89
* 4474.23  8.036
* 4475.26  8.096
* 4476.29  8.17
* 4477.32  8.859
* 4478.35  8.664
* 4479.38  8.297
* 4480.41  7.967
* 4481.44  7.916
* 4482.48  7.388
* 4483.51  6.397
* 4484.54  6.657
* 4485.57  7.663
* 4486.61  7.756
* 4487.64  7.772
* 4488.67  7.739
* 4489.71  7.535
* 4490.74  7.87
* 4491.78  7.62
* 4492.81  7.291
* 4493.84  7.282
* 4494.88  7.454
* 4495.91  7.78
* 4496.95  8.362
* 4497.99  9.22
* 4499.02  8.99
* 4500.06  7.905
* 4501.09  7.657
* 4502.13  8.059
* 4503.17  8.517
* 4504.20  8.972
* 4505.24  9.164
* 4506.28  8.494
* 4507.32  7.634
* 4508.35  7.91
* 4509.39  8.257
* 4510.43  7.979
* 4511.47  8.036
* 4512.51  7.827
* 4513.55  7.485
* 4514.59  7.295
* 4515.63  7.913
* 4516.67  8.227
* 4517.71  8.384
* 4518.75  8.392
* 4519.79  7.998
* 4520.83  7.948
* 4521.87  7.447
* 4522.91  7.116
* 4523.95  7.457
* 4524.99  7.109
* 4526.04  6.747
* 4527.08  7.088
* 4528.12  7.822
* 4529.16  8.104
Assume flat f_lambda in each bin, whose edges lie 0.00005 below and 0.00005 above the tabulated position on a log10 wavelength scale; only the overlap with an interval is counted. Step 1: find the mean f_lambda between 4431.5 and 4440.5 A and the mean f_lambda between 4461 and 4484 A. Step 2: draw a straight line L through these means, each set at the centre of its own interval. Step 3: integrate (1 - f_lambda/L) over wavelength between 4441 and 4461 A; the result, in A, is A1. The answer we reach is 0.9 A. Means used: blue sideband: 7.74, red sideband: 7.59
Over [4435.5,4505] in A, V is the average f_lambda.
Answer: 7.64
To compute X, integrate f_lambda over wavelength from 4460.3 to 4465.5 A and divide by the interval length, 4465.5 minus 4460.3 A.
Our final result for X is 7.08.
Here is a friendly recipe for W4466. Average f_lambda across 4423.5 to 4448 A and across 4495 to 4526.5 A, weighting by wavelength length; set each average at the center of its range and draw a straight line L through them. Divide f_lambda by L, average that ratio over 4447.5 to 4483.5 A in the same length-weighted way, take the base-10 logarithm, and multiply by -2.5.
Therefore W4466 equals 0.07 mag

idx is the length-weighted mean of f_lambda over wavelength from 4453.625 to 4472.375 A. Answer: 7.18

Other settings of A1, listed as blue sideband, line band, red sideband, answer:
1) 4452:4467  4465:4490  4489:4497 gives -1.2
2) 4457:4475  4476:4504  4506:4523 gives -0.9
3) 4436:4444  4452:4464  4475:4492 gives 1.2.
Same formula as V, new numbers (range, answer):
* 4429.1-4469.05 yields 7.45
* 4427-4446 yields 7.91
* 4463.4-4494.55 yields 7.58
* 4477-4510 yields 7.97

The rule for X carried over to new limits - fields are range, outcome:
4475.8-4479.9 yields 8.51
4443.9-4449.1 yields 8.07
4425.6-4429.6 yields 8.49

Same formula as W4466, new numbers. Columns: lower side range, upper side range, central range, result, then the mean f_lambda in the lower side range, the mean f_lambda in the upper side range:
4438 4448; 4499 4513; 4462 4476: 0.10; 7.92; 8.22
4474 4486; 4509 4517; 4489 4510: -0.03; 7.84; 7.86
